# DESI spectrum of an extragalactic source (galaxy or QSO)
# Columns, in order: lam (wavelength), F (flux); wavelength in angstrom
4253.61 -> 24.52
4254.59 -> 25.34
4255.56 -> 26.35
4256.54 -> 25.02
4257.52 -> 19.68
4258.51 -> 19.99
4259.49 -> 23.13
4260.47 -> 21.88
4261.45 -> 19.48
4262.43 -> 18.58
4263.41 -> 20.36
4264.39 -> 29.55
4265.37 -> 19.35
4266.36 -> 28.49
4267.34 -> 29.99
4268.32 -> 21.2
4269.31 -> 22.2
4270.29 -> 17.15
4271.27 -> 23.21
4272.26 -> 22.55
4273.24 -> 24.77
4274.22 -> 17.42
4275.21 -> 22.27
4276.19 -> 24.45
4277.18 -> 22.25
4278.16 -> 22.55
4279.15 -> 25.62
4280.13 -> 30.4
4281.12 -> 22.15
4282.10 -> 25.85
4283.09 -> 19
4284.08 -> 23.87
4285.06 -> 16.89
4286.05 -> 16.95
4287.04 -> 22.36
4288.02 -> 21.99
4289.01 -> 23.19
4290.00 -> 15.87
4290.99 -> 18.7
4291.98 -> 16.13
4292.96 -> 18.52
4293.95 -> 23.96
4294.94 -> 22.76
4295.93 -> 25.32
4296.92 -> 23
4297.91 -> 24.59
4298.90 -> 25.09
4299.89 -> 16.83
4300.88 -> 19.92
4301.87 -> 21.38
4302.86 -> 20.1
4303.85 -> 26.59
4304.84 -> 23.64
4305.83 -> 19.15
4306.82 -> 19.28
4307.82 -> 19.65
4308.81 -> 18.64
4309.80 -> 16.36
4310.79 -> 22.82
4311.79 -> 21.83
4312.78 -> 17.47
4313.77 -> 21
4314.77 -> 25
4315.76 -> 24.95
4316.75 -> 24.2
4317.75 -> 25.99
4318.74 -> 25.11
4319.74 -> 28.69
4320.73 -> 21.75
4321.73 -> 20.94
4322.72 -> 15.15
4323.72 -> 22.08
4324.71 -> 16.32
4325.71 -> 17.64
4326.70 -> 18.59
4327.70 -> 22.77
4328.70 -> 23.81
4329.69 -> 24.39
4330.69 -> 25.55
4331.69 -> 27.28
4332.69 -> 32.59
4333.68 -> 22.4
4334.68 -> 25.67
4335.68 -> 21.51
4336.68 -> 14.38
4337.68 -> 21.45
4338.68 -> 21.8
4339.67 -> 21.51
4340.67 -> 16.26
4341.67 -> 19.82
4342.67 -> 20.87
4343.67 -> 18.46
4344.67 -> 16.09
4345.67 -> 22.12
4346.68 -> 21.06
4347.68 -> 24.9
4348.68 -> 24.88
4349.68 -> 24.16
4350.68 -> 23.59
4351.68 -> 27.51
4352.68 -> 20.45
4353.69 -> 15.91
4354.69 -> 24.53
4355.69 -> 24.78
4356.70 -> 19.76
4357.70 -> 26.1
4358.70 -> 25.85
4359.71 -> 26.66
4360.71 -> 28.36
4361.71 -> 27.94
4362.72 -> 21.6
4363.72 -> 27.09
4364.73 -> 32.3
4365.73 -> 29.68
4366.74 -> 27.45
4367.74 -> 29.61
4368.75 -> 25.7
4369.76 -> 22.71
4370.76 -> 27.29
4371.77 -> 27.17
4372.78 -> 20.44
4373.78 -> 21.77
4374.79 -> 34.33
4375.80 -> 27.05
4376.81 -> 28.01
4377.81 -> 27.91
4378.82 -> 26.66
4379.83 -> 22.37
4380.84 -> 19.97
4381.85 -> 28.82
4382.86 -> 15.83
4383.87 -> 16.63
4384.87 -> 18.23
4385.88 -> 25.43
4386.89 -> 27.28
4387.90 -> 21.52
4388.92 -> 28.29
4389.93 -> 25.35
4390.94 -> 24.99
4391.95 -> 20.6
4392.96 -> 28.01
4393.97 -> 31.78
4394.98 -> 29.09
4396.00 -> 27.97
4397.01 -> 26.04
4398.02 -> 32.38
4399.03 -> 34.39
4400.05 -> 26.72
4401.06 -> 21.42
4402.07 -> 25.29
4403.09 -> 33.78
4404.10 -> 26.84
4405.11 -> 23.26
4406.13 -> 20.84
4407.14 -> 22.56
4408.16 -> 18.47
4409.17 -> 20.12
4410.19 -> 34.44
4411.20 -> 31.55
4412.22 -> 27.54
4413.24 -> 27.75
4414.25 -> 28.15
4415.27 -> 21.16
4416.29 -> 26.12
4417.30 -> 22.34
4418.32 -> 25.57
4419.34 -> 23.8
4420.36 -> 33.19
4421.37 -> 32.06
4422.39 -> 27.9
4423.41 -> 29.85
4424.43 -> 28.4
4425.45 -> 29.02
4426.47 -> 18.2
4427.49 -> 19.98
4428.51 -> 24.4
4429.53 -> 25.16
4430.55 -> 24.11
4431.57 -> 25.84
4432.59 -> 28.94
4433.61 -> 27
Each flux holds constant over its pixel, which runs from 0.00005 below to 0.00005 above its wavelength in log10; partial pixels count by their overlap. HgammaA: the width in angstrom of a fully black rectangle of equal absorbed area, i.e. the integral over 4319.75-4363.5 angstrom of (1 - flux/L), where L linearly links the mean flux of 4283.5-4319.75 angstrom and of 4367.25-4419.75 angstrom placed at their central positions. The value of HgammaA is 1.6 angstrom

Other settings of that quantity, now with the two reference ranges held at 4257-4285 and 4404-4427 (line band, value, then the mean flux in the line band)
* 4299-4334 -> 2.5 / 22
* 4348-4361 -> 0.3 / 24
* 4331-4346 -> 1.7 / 21.5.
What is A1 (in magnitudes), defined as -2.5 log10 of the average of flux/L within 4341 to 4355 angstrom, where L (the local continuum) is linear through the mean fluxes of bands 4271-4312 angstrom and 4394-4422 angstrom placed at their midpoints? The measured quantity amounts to 0.12 mag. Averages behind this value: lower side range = 21.6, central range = 21.6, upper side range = 26.9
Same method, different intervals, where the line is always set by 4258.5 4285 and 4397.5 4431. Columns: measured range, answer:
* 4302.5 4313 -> 0.15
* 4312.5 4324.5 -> 0.06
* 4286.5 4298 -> 0.10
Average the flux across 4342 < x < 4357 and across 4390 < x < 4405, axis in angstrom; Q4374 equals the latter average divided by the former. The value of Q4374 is 1.26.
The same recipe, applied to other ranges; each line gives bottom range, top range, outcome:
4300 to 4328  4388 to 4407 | 1.26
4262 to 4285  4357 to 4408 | 1.12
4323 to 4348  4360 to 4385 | 1.19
